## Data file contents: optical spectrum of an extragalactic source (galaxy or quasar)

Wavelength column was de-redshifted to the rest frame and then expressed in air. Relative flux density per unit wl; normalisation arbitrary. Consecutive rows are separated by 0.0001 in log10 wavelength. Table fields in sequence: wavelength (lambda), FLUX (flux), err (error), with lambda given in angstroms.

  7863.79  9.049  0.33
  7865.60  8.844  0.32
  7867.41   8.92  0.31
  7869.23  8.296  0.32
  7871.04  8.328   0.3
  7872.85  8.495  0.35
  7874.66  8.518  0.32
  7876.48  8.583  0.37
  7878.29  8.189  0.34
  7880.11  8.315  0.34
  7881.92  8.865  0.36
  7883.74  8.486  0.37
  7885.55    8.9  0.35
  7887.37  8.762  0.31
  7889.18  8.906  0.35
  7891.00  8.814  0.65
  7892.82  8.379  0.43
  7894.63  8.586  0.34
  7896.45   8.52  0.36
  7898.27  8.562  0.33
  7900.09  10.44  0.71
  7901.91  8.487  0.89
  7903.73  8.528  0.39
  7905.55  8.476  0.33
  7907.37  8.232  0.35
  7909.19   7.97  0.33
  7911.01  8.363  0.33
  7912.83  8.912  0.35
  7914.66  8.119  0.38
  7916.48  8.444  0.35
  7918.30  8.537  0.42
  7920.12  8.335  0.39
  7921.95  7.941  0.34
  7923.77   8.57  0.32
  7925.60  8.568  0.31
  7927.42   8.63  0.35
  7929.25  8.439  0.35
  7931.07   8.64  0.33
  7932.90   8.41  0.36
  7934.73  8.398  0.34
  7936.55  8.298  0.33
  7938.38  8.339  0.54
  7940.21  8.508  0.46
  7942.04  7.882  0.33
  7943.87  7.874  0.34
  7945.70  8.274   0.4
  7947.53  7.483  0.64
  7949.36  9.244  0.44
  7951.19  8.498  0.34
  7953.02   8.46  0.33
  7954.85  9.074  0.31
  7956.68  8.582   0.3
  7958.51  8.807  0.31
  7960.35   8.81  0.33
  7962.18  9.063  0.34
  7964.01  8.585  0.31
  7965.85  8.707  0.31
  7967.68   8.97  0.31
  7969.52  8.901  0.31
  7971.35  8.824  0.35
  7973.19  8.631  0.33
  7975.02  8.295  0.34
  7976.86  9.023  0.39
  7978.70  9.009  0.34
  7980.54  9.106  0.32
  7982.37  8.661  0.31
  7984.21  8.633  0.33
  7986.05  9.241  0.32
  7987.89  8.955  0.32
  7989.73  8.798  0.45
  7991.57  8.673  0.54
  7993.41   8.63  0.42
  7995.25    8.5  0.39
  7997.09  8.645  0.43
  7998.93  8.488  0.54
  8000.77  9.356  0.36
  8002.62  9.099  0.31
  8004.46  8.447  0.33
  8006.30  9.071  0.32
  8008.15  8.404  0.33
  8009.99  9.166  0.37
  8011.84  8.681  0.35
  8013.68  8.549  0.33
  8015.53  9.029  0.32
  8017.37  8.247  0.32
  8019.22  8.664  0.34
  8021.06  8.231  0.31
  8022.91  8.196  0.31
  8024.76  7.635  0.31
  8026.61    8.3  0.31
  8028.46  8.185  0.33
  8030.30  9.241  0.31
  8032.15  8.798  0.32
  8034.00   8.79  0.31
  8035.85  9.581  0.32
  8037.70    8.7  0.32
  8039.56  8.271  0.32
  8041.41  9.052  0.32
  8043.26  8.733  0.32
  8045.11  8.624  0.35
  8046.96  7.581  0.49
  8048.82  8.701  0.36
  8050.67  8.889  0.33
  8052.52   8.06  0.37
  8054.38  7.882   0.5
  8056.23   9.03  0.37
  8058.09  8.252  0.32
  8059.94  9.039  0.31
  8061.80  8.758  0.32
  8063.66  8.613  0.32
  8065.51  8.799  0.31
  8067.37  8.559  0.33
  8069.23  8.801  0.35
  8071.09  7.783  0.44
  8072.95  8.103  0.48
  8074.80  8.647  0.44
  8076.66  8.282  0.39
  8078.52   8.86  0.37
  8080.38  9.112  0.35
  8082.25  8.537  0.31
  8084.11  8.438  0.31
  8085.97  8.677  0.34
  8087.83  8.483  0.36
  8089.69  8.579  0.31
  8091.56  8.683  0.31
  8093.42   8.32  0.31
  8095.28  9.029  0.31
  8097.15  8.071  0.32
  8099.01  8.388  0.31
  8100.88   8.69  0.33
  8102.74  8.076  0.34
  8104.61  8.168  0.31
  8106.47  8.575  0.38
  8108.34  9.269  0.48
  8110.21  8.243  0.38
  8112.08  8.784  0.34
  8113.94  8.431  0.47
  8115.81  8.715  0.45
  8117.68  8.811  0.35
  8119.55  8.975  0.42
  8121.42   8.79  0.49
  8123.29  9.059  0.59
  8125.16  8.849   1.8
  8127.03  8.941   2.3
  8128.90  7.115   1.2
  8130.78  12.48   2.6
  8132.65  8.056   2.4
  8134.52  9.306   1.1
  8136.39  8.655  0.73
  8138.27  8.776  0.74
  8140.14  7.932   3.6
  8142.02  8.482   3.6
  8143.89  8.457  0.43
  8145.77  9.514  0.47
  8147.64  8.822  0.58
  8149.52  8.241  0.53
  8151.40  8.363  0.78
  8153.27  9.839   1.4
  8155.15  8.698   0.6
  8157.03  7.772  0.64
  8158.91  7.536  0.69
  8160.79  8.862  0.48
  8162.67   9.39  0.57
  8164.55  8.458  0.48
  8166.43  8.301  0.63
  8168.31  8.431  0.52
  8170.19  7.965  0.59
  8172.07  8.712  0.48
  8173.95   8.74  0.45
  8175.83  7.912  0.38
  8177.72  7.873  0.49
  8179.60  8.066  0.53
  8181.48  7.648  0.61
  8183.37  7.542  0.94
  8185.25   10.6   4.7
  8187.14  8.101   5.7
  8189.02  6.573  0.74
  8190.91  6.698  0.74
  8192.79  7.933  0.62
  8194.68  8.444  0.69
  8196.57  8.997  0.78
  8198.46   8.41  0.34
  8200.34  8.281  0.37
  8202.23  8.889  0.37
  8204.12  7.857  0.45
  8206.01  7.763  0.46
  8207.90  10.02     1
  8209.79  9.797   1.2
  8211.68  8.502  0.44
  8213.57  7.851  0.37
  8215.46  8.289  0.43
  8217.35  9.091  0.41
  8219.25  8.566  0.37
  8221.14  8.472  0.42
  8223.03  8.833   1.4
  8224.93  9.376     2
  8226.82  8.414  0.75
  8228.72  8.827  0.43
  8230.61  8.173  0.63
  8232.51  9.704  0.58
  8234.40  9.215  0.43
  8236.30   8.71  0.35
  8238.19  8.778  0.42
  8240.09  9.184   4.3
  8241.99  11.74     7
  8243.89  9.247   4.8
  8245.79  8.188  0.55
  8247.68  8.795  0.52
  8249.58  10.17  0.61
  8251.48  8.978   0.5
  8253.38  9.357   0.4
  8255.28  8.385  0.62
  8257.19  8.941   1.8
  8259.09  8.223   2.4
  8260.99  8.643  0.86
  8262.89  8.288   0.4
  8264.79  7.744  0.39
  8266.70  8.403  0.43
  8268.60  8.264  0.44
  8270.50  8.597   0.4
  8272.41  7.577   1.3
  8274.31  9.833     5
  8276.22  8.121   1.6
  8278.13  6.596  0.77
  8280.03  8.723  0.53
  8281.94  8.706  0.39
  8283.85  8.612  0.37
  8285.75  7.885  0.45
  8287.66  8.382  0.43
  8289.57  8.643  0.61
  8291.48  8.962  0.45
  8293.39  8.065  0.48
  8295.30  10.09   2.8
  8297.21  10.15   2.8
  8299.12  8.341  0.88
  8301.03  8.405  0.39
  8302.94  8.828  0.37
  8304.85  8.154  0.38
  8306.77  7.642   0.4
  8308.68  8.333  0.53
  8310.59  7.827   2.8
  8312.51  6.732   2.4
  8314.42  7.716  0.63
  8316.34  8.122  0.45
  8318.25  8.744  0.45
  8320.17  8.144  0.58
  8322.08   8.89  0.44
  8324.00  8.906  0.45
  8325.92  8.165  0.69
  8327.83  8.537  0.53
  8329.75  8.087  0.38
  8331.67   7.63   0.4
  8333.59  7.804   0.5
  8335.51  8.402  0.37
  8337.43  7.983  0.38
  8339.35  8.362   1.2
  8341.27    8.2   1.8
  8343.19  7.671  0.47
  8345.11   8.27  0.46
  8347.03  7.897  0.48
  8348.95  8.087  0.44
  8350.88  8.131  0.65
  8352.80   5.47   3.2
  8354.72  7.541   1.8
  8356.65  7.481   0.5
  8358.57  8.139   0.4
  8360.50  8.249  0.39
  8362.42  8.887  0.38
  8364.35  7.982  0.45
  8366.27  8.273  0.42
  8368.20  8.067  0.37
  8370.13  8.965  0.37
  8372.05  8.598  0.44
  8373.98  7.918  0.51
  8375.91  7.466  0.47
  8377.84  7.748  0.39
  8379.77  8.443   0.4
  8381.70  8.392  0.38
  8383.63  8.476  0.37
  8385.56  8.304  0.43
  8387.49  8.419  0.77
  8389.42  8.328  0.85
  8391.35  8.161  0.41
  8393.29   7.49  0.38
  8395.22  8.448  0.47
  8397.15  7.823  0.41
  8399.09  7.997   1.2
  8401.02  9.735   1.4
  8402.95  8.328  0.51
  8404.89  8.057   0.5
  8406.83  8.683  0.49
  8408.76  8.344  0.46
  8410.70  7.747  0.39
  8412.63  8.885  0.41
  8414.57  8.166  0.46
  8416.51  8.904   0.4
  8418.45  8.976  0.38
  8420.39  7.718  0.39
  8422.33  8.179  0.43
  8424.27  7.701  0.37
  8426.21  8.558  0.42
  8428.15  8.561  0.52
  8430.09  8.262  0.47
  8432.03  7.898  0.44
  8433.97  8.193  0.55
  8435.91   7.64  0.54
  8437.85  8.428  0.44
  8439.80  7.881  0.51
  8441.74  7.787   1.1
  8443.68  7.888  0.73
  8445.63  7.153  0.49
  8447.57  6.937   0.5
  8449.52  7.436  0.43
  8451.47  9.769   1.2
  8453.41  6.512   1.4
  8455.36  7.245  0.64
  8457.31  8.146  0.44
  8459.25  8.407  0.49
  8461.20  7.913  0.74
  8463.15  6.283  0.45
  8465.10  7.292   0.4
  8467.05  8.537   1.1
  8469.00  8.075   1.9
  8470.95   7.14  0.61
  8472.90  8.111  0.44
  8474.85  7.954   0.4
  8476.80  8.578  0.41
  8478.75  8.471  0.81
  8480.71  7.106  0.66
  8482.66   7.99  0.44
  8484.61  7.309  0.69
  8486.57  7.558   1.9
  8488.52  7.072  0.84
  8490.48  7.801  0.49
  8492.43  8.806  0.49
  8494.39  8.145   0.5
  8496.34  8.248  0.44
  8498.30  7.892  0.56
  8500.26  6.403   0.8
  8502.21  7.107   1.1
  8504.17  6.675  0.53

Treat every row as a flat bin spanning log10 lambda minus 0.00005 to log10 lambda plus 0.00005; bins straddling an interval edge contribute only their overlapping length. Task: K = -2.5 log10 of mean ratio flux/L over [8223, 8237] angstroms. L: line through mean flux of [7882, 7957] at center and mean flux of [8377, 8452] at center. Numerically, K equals -0.08 mag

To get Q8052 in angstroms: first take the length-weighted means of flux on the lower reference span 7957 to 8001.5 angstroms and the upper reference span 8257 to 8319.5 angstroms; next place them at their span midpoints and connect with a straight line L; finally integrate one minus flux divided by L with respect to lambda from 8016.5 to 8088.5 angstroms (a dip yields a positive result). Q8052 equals 1.3 angstroms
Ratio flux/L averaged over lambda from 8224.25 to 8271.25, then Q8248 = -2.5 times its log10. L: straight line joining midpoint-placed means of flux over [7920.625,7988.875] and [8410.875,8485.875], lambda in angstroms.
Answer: -0.09 mag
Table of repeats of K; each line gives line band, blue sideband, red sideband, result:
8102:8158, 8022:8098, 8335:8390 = -0.038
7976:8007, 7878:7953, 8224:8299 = -0.036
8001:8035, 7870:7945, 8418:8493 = -0.031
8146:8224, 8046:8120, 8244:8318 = 0.010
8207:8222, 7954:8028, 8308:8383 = -0.066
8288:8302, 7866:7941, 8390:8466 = -0.097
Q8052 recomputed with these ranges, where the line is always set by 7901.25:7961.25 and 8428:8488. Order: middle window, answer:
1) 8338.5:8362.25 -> 0.32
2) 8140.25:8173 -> -1.61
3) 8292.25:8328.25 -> -1.94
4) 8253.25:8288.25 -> -1.45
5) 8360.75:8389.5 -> -1.38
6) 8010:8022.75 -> -0.40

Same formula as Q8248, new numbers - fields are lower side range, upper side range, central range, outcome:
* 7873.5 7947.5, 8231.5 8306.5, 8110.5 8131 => -0.03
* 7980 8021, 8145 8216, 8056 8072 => 0.00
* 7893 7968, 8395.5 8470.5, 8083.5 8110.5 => -0.02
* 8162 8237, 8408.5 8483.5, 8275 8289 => 0.02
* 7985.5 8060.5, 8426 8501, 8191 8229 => -0.04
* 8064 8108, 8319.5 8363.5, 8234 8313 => -0.06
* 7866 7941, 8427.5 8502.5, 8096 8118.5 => -0.03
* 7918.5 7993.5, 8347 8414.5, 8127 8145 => -0.05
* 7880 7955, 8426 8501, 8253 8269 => -0.05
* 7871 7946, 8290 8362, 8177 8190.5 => 0.04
